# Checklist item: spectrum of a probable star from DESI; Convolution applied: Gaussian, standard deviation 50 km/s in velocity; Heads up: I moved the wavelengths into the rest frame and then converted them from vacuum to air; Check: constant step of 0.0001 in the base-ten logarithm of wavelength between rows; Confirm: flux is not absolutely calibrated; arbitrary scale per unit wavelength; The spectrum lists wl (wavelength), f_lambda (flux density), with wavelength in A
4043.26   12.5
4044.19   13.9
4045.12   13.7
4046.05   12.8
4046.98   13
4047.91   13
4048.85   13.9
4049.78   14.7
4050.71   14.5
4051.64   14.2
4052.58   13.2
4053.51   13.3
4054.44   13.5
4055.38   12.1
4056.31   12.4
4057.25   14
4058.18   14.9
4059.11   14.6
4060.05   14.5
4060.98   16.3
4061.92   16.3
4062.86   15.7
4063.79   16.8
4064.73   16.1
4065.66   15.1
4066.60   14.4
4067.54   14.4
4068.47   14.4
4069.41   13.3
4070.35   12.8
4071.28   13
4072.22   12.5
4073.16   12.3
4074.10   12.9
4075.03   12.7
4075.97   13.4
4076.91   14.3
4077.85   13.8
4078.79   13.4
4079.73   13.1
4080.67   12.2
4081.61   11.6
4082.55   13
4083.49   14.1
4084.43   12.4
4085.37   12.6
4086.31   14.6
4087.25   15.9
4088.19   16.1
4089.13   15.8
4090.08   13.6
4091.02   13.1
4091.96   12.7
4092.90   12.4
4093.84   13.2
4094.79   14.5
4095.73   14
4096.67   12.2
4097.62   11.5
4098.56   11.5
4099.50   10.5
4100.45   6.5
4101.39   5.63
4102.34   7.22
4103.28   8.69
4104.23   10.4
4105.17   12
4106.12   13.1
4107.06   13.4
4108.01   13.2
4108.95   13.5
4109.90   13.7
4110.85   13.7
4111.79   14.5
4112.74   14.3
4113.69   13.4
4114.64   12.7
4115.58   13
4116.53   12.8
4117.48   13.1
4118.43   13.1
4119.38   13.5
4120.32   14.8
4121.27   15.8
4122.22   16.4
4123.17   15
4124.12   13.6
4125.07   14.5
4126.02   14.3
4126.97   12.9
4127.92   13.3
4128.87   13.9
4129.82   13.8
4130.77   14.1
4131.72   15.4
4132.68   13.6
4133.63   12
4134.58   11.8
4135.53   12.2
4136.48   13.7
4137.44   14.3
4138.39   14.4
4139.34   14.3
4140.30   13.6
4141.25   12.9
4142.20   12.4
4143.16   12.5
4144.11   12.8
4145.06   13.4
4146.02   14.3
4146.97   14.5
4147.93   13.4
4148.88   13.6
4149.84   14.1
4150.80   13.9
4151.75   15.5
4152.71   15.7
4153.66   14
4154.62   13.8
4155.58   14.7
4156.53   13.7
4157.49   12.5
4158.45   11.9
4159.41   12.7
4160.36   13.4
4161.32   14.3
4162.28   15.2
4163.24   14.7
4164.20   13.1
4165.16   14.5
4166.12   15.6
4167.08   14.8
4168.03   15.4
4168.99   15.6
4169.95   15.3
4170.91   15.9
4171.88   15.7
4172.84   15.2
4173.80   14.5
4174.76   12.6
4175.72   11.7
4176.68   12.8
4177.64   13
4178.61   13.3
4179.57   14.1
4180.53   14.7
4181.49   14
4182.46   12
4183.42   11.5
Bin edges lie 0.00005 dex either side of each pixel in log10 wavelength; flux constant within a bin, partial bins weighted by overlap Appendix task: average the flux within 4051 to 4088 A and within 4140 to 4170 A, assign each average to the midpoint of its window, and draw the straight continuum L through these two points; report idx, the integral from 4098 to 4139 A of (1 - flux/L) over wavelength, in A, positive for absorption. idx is 3.1 A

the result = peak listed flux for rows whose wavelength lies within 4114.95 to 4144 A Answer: 16.4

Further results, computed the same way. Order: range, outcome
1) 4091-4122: 15.8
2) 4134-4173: 15.9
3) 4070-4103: 16.1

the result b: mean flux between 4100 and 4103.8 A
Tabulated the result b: 7.05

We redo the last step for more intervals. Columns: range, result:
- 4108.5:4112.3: 13.8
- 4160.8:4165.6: 14.3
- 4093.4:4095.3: 13.8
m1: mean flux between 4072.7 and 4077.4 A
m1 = 13.1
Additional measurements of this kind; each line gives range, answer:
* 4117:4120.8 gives 13.6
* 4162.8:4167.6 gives 14.6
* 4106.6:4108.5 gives 13.3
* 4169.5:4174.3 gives 15.3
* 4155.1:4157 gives 14.2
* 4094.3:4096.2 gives 14.2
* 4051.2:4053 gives 13.7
